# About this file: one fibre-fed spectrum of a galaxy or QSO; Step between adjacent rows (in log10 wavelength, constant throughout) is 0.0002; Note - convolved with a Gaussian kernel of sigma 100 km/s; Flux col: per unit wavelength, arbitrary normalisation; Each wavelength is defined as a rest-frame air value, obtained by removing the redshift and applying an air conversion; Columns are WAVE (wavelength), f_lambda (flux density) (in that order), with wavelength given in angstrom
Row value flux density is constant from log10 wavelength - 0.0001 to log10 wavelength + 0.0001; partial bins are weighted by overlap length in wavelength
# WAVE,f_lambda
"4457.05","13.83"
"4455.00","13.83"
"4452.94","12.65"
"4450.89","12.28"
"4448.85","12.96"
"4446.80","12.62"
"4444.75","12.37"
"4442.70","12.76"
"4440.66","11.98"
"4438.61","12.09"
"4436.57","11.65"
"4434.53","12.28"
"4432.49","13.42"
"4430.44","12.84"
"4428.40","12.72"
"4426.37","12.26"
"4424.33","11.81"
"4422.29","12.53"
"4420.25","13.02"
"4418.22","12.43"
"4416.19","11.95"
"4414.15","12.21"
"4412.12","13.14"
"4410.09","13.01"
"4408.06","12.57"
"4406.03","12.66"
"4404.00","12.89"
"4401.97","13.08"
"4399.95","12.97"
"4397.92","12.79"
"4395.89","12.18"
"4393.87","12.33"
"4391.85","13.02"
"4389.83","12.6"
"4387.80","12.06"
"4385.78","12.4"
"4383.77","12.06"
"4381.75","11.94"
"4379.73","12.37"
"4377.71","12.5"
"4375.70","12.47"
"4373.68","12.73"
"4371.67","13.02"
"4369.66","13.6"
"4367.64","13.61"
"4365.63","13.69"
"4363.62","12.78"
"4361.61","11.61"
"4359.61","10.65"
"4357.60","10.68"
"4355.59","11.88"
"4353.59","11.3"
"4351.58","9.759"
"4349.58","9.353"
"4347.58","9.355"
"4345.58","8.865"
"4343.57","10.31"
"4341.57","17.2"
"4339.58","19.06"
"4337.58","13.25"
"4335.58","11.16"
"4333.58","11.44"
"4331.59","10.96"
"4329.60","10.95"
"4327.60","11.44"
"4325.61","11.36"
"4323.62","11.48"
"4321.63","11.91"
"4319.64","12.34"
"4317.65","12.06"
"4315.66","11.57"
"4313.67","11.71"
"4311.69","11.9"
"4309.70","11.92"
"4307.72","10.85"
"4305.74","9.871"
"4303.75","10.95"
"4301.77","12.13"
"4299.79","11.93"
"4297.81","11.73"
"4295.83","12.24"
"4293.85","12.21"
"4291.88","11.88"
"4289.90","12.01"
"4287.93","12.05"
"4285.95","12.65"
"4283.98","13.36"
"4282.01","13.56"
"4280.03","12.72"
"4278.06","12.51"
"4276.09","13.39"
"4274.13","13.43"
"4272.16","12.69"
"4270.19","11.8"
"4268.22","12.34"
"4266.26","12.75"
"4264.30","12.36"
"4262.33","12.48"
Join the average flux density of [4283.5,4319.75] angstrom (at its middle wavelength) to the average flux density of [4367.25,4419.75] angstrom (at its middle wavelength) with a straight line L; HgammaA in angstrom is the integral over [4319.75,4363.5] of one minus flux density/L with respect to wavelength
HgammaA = 1.9 angstrom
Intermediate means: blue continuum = 11.8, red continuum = 12.6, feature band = 11.7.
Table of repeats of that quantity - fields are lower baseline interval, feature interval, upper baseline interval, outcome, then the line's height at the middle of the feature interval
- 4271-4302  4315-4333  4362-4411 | 1.48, 12.6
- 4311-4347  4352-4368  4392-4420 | 0.61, 12.3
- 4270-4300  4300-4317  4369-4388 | 1.54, 12.5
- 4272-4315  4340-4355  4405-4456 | 1.33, 12.3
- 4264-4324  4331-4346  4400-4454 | -0.86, 12.3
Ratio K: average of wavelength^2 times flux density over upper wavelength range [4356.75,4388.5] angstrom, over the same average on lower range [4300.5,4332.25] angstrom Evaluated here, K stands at 1.1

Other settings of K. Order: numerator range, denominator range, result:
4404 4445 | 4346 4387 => 1.08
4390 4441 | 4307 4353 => 1.11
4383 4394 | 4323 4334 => 1.13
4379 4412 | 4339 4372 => 1.06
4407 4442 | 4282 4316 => 1.11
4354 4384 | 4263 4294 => 1.02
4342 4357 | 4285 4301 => 0.88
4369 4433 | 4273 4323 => 1.09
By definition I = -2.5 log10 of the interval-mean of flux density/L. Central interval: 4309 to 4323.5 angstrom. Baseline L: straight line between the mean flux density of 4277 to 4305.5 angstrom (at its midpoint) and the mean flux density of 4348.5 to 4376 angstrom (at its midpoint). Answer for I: 0.02 mag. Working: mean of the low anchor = 12.2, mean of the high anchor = 11.9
